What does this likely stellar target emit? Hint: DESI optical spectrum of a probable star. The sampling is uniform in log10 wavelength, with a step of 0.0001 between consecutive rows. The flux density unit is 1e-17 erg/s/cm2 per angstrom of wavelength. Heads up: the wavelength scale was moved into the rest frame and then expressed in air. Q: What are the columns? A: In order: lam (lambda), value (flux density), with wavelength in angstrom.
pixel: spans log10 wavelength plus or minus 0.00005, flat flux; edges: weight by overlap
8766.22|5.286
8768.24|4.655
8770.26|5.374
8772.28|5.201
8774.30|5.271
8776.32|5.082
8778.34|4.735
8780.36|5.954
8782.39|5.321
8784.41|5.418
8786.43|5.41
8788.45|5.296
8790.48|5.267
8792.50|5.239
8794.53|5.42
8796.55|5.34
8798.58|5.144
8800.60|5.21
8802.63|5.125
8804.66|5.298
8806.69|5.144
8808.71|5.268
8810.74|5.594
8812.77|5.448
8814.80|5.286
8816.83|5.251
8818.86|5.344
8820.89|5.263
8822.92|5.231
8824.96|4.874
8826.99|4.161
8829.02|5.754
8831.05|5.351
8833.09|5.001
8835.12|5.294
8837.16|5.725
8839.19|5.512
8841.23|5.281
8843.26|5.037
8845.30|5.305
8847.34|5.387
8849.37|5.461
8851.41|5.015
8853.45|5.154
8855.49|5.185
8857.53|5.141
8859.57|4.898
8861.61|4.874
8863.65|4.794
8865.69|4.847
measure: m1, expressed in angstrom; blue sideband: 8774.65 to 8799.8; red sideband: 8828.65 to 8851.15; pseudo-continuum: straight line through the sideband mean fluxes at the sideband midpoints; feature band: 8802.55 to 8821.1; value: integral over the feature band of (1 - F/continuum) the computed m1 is 0.0 angstrom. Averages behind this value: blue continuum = 5.3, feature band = 5.31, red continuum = 5.35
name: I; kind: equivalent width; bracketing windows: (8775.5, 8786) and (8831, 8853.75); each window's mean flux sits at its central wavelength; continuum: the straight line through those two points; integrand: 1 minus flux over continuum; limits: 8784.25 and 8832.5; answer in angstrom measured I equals 0.5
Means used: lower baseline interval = 5.31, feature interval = 5.25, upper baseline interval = 5.29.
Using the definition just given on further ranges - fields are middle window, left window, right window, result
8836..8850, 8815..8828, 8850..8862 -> -0.9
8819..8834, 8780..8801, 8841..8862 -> 0.4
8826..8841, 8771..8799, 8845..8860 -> -0.1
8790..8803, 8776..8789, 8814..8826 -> 0.1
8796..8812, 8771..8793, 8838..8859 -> 0.0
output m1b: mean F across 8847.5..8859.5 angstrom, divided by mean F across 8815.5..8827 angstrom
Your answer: 1.02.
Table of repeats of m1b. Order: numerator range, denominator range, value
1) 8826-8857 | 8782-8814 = 0.99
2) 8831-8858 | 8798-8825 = 1.00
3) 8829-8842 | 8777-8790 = 1.01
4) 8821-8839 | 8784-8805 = 0.98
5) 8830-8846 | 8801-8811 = 1.01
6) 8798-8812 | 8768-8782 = 1.01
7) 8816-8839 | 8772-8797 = 0.98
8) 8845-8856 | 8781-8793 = 0.98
